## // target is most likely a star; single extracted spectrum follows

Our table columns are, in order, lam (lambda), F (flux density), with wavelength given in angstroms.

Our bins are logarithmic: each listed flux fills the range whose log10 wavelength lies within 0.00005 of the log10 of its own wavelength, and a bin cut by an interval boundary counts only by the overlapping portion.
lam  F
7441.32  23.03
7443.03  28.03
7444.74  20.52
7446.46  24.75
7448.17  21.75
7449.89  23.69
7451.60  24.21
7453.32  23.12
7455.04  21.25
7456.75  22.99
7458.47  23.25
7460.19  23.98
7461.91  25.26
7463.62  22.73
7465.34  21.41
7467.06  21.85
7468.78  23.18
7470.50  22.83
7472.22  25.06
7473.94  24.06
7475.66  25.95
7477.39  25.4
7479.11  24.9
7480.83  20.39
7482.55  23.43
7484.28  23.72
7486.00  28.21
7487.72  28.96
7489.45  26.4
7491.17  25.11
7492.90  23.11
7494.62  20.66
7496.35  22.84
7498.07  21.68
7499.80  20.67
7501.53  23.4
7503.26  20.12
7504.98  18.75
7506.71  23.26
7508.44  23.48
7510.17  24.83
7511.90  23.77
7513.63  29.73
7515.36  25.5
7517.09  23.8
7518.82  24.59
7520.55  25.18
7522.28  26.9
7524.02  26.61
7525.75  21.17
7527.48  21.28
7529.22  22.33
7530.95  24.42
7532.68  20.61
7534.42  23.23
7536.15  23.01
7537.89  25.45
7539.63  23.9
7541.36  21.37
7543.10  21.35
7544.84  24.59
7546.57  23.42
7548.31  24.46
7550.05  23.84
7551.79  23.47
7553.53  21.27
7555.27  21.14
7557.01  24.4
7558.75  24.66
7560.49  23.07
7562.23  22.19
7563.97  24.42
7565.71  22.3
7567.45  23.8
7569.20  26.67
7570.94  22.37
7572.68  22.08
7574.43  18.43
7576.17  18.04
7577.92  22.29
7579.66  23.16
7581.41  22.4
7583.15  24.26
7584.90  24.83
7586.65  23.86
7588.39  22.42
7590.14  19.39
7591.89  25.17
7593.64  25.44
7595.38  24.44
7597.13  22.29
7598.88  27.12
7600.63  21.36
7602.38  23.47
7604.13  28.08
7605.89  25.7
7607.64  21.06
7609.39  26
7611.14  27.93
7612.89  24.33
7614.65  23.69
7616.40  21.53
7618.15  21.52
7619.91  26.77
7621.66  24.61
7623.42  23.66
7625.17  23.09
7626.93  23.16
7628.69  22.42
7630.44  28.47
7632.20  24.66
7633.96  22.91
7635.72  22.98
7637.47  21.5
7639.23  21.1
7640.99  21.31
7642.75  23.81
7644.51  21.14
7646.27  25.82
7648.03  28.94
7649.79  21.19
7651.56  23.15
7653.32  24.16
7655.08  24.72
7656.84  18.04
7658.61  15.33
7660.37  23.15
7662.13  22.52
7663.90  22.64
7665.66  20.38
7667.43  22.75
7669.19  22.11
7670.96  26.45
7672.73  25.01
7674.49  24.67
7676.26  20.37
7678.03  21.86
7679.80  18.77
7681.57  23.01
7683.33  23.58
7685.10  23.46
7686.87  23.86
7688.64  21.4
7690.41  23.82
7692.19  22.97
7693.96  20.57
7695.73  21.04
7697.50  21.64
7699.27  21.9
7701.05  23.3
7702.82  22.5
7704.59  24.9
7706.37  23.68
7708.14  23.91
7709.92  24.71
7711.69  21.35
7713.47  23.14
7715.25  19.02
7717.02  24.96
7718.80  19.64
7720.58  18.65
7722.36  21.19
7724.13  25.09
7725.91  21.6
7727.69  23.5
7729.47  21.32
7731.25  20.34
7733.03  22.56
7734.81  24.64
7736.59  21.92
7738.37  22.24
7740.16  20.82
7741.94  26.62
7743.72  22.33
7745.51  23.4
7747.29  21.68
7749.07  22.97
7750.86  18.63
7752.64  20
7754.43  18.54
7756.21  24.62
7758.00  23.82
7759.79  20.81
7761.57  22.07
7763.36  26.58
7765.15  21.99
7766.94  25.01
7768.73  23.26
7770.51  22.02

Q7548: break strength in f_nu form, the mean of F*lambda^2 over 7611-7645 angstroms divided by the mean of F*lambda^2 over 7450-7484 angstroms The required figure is 1.0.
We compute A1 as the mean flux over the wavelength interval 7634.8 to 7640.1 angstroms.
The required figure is 21.9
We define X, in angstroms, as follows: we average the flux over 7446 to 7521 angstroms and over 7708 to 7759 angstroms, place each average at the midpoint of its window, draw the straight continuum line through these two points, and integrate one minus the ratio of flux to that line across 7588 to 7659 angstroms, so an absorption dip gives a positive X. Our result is -2.3 angstroms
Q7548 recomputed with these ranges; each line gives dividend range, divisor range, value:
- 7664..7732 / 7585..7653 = 0.96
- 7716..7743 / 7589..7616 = 0.95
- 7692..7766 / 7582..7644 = 0.97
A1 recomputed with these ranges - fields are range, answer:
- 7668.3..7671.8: 24.3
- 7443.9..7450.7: 22.7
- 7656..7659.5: 16.7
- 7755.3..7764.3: 23.6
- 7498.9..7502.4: 22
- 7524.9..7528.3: 21.2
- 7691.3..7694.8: 21.8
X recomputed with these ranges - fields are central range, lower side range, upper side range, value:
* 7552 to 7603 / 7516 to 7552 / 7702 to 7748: 0.8 angstroms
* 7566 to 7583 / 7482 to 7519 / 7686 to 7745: 0.9 angstroms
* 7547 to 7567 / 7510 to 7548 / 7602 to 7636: 0.7 angstroms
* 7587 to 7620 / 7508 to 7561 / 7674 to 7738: -1.2 angstroms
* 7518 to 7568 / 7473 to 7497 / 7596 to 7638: 2.0 angstroms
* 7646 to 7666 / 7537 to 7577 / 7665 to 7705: 0.2 angstroms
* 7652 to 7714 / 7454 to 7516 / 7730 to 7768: 0.7 angstroms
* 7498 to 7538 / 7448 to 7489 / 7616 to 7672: 0.2 angstroms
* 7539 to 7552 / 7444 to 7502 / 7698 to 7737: 0.0 angstroms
